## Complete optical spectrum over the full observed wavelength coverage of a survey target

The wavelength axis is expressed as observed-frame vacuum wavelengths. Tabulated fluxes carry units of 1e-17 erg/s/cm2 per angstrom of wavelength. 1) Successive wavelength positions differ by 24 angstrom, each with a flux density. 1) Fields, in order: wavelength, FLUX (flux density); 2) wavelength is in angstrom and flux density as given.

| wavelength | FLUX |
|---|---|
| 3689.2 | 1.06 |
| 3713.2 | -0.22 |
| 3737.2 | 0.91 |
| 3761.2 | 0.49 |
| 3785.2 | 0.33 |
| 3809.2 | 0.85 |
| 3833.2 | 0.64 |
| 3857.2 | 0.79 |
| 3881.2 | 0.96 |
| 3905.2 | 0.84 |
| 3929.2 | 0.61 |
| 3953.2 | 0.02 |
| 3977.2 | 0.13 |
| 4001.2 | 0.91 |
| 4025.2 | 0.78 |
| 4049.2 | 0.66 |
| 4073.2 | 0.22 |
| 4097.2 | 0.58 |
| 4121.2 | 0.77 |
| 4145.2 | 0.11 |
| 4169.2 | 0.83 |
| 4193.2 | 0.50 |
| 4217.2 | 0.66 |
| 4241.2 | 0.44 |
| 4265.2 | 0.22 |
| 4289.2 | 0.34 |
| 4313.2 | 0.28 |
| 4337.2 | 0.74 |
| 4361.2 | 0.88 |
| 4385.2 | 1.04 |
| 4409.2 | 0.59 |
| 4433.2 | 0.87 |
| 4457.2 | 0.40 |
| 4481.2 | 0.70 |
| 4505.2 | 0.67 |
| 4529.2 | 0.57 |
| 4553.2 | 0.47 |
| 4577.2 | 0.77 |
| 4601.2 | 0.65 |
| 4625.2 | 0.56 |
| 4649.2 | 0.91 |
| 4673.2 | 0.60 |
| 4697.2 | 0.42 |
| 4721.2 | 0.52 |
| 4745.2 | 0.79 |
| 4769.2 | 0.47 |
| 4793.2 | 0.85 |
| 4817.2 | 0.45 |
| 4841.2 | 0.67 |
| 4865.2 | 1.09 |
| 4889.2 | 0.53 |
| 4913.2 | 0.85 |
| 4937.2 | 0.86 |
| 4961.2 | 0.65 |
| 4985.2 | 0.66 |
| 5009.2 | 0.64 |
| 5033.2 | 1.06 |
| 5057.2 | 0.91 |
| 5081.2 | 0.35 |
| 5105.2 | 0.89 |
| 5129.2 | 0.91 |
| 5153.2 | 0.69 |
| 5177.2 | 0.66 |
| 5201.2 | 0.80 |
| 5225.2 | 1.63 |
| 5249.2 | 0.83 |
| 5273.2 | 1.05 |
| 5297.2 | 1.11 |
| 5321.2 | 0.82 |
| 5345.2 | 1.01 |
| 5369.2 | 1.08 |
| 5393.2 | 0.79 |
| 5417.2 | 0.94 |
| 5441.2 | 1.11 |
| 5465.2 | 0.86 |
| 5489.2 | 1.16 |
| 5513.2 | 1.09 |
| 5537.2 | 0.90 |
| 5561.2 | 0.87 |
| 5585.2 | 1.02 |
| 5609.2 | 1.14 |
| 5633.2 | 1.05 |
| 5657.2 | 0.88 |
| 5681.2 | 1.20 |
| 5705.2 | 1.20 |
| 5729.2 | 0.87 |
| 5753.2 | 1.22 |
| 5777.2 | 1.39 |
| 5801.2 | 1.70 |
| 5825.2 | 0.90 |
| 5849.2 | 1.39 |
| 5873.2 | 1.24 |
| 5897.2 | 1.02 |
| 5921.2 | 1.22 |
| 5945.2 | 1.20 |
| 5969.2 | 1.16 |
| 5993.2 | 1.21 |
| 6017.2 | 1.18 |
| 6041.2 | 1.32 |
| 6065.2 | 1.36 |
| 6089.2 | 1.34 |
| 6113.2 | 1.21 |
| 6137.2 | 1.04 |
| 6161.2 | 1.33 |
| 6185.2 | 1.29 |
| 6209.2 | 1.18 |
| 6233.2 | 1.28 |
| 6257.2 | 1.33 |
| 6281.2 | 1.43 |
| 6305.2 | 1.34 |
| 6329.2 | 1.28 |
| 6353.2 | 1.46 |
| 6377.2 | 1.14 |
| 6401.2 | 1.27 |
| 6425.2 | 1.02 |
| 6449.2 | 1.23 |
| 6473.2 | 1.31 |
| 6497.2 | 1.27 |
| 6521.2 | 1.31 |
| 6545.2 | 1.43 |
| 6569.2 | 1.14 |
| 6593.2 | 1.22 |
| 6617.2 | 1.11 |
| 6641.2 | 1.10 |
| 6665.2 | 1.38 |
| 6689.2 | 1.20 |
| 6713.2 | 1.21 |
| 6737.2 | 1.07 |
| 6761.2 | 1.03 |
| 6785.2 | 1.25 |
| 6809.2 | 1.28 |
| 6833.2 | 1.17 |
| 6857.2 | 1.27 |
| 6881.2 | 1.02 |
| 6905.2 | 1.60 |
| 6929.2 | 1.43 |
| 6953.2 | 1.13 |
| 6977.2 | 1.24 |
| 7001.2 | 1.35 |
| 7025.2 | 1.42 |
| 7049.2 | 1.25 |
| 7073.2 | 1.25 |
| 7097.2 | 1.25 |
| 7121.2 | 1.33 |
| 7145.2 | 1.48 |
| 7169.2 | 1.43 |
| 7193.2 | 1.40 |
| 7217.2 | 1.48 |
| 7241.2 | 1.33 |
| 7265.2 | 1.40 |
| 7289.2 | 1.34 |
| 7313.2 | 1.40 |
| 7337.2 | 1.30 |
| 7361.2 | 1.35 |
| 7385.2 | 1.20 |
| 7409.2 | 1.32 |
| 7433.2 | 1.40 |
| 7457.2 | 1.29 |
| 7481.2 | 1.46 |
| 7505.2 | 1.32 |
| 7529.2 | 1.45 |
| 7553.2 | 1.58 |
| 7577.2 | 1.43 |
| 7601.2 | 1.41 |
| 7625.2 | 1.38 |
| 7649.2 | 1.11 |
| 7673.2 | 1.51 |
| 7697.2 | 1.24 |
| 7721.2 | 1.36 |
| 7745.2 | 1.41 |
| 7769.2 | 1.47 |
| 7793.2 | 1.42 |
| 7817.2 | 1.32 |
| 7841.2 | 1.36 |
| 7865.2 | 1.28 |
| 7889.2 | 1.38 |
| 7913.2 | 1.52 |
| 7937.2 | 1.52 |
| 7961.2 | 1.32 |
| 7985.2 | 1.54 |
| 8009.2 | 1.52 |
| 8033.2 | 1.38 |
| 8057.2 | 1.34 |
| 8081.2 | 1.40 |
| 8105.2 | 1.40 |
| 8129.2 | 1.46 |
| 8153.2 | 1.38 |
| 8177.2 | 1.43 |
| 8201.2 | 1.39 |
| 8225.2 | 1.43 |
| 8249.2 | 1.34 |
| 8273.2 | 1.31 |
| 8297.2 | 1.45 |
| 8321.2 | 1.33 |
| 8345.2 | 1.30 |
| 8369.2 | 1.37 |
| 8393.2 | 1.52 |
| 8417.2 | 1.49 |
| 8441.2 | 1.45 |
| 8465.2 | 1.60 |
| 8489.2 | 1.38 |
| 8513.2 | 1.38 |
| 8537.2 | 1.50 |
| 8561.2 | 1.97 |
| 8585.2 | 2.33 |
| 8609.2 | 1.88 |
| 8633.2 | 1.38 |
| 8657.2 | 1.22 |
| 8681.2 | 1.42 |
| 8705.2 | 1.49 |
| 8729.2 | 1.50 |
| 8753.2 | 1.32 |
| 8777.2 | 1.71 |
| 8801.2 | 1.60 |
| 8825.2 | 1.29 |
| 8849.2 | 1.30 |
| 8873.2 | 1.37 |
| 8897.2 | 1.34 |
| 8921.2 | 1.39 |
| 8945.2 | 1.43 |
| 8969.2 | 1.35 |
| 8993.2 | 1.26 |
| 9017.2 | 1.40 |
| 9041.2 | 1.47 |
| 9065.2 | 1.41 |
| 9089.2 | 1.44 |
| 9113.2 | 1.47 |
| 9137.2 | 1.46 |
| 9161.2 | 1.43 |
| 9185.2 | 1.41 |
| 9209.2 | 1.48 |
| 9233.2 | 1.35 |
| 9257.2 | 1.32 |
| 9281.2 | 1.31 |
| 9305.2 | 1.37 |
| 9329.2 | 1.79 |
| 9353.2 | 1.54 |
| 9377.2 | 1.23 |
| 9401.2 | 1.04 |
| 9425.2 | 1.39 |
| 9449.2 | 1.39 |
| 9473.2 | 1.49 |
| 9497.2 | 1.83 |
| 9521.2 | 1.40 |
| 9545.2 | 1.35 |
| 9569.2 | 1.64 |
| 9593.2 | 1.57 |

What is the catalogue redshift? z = 0.306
